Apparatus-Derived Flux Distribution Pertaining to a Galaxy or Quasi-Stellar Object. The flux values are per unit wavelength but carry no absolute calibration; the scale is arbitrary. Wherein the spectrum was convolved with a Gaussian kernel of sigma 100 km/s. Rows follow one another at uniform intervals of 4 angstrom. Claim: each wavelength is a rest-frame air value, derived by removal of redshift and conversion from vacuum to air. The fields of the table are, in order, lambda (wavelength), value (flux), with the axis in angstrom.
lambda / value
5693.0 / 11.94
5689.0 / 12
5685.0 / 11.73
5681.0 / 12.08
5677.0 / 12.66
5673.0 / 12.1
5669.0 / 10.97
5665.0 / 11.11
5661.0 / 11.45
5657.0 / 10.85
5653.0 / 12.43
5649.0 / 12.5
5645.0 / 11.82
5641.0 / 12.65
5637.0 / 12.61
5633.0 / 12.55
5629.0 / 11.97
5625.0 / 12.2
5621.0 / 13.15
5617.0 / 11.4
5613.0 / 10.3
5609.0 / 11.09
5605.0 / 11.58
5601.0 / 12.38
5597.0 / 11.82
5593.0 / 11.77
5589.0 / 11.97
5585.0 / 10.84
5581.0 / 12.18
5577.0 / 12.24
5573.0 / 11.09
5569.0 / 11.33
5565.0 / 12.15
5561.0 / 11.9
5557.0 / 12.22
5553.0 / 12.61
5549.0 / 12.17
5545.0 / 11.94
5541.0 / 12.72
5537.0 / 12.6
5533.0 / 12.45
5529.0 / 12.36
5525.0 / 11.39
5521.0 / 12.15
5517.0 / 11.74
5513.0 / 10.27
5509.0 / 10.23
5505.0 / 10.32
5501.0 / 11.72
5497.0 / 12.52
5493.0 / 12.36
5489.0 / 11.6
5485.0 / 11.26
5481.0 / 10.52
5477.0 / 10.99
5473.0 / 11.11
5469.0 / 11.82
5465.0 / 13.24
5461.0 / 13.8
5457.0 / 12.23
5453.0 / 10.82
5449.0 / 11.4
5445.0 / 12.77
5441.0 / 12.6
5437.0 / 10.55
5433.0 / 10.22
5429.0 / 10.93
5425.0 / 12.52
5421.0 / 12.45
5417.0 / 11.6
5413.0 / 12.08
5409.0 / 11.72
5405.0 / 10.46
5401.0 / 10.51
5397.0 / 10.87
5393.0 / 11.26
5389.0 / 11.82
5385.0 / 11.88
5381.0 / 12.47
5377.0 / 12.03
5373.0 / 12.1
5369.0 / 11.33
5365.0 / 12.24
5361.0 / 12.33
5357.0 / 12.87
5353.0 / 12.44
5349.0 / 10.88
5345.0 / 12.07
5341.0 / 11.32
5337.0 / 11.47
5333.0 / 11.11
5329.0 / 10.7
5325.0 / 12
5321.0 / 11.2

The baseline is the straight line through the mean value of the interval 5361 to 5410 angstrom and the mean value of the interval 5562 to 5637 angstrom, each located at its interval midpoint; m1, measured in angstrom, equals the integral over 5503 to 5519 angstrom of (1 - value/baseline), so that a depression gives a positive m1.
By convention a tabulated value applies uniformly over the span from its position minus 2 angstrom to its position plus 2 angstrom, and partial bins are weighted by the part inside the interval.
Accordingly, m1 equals 1.5 angstrom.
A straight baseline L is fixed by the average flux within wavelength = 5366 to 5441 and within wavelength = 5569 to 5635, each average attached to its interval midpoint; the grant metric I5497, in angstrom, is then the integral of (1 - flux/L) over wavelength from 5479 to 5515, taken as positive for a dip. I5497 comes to 1.4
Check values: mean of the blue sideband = 11.5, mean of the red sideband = 11.8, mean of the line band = 11.2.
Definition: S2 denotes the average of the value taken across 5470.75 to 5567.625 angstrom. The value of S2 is 11.7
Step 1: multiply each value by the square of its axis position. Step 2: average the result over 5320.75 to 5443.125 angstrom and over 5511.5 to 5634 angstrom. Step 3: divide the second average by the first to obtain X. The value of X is 1.10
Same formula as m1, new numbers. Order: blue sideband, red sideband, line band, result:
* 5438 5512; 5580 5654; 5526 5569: -1.5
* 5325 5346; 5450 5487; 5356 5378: -1.3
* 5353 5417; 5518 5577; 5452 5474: -0.7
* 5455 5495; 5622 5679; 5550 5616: 1.4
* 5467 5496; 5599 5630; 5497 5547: -0.7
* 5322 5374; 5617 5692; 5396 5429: 0.8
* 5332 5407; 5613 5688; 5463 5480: 0.1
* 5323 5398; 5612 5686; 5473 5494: 1.0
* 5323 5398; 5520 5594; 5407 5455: 0.8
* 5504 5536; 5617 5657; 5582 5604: 0.4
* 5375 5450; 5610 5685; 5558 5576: 0.2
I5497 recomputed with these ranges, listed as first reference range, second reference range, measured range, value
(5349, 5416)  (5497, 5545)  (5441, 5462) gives -0.81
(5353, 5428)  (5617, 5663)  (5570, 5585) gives 0.50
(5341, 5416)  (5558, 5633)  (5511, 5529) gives 0.40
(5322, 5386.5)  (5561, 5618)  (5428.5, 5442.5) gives 0.84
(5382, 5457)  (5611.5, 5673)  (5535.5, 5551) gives -0.84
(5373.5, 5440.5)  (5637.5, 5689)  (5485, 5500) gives -0.49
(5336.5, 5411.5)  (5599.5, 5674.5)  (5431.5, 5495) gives 0.15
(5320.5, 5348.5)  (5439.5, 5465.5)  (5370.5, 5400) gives 0.20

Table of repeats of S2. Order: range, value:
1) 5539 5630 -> 11.9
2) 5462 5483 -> 11.6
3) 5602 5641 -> 11.9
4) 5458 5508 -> 11.8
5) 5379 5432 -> 11.6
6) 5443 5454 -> 11.7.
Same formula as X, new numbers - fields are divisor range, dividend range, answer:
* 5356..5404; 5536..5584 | 1.10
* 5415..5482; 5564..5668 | 1.07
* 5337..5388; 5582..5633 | 1.07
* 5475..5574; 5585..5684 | 1.05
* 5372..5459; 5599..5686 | 1.11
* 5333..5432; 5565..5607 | 1.08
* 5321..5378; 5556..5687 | 1.11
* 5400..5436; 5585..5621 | 1.09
